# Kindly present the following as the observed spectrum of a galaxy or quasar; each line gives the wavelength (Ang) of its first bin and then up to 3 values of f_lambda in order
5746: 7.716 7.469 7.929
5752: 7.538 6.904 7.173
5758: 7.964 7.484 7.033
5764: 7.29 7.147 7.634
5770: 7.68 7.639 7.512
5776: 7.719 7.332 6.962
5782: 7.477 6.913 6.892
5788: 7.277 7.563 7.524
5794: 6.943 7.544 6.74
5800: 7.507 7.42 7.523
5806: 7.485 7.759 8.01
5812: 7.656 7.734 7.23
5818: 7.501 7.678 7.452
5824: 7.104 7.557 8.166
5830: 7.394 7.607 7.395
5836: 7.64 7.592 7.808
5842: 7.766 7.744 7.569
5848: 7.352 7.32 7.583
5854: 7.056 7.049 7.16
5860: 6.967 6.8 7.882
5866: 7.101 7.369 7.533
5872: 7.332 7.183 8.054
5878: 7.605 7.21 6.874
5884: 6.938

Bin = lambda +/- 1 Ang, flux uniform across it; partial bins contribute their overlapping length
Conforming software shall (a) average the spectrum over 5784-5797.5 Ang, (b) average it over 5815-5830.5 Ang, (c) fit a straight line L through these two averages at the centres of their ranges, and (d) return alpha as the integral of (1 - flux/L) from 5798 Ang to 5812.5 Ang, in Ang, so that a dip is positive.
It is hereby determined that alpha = -0.4 Ang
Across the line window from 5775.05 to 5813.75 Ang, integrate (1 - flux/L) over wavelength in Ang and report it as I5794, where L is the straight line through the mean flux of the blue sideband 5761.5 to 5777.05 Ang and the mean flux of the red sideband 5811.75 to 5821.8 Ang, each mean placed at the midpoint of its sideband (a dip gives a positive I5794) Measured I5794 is 0.6 Ang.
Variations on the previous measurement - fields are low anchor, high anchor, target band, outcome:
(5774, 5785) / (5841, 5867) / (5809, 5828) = -0.68 Ang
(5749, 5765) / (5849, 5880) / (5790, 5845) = -1.27 Ang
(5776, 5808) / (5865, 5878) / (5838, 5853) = -0.40 Ang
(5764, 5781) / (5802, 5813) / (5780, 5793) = 0.48 Ang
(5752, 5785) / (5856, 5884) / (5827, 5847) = -0.96 Ang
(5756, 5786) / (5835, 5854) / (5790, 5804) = 0.25 Ang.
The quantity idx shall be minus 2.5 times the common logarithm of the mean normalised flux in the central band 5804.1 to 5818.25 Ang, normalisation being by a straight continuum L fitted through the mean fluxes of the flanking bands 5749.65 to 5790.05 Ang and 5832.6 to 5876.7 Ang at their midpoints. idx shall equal -0.03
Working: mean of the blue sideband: 7.37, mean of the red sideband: 7.42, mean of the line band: 7.63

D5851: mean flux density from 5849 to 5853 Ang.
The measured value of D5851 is 7.45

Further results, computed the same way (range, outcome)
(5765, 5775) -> 7.52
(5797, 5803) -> 7.22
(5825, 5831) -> 7.71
